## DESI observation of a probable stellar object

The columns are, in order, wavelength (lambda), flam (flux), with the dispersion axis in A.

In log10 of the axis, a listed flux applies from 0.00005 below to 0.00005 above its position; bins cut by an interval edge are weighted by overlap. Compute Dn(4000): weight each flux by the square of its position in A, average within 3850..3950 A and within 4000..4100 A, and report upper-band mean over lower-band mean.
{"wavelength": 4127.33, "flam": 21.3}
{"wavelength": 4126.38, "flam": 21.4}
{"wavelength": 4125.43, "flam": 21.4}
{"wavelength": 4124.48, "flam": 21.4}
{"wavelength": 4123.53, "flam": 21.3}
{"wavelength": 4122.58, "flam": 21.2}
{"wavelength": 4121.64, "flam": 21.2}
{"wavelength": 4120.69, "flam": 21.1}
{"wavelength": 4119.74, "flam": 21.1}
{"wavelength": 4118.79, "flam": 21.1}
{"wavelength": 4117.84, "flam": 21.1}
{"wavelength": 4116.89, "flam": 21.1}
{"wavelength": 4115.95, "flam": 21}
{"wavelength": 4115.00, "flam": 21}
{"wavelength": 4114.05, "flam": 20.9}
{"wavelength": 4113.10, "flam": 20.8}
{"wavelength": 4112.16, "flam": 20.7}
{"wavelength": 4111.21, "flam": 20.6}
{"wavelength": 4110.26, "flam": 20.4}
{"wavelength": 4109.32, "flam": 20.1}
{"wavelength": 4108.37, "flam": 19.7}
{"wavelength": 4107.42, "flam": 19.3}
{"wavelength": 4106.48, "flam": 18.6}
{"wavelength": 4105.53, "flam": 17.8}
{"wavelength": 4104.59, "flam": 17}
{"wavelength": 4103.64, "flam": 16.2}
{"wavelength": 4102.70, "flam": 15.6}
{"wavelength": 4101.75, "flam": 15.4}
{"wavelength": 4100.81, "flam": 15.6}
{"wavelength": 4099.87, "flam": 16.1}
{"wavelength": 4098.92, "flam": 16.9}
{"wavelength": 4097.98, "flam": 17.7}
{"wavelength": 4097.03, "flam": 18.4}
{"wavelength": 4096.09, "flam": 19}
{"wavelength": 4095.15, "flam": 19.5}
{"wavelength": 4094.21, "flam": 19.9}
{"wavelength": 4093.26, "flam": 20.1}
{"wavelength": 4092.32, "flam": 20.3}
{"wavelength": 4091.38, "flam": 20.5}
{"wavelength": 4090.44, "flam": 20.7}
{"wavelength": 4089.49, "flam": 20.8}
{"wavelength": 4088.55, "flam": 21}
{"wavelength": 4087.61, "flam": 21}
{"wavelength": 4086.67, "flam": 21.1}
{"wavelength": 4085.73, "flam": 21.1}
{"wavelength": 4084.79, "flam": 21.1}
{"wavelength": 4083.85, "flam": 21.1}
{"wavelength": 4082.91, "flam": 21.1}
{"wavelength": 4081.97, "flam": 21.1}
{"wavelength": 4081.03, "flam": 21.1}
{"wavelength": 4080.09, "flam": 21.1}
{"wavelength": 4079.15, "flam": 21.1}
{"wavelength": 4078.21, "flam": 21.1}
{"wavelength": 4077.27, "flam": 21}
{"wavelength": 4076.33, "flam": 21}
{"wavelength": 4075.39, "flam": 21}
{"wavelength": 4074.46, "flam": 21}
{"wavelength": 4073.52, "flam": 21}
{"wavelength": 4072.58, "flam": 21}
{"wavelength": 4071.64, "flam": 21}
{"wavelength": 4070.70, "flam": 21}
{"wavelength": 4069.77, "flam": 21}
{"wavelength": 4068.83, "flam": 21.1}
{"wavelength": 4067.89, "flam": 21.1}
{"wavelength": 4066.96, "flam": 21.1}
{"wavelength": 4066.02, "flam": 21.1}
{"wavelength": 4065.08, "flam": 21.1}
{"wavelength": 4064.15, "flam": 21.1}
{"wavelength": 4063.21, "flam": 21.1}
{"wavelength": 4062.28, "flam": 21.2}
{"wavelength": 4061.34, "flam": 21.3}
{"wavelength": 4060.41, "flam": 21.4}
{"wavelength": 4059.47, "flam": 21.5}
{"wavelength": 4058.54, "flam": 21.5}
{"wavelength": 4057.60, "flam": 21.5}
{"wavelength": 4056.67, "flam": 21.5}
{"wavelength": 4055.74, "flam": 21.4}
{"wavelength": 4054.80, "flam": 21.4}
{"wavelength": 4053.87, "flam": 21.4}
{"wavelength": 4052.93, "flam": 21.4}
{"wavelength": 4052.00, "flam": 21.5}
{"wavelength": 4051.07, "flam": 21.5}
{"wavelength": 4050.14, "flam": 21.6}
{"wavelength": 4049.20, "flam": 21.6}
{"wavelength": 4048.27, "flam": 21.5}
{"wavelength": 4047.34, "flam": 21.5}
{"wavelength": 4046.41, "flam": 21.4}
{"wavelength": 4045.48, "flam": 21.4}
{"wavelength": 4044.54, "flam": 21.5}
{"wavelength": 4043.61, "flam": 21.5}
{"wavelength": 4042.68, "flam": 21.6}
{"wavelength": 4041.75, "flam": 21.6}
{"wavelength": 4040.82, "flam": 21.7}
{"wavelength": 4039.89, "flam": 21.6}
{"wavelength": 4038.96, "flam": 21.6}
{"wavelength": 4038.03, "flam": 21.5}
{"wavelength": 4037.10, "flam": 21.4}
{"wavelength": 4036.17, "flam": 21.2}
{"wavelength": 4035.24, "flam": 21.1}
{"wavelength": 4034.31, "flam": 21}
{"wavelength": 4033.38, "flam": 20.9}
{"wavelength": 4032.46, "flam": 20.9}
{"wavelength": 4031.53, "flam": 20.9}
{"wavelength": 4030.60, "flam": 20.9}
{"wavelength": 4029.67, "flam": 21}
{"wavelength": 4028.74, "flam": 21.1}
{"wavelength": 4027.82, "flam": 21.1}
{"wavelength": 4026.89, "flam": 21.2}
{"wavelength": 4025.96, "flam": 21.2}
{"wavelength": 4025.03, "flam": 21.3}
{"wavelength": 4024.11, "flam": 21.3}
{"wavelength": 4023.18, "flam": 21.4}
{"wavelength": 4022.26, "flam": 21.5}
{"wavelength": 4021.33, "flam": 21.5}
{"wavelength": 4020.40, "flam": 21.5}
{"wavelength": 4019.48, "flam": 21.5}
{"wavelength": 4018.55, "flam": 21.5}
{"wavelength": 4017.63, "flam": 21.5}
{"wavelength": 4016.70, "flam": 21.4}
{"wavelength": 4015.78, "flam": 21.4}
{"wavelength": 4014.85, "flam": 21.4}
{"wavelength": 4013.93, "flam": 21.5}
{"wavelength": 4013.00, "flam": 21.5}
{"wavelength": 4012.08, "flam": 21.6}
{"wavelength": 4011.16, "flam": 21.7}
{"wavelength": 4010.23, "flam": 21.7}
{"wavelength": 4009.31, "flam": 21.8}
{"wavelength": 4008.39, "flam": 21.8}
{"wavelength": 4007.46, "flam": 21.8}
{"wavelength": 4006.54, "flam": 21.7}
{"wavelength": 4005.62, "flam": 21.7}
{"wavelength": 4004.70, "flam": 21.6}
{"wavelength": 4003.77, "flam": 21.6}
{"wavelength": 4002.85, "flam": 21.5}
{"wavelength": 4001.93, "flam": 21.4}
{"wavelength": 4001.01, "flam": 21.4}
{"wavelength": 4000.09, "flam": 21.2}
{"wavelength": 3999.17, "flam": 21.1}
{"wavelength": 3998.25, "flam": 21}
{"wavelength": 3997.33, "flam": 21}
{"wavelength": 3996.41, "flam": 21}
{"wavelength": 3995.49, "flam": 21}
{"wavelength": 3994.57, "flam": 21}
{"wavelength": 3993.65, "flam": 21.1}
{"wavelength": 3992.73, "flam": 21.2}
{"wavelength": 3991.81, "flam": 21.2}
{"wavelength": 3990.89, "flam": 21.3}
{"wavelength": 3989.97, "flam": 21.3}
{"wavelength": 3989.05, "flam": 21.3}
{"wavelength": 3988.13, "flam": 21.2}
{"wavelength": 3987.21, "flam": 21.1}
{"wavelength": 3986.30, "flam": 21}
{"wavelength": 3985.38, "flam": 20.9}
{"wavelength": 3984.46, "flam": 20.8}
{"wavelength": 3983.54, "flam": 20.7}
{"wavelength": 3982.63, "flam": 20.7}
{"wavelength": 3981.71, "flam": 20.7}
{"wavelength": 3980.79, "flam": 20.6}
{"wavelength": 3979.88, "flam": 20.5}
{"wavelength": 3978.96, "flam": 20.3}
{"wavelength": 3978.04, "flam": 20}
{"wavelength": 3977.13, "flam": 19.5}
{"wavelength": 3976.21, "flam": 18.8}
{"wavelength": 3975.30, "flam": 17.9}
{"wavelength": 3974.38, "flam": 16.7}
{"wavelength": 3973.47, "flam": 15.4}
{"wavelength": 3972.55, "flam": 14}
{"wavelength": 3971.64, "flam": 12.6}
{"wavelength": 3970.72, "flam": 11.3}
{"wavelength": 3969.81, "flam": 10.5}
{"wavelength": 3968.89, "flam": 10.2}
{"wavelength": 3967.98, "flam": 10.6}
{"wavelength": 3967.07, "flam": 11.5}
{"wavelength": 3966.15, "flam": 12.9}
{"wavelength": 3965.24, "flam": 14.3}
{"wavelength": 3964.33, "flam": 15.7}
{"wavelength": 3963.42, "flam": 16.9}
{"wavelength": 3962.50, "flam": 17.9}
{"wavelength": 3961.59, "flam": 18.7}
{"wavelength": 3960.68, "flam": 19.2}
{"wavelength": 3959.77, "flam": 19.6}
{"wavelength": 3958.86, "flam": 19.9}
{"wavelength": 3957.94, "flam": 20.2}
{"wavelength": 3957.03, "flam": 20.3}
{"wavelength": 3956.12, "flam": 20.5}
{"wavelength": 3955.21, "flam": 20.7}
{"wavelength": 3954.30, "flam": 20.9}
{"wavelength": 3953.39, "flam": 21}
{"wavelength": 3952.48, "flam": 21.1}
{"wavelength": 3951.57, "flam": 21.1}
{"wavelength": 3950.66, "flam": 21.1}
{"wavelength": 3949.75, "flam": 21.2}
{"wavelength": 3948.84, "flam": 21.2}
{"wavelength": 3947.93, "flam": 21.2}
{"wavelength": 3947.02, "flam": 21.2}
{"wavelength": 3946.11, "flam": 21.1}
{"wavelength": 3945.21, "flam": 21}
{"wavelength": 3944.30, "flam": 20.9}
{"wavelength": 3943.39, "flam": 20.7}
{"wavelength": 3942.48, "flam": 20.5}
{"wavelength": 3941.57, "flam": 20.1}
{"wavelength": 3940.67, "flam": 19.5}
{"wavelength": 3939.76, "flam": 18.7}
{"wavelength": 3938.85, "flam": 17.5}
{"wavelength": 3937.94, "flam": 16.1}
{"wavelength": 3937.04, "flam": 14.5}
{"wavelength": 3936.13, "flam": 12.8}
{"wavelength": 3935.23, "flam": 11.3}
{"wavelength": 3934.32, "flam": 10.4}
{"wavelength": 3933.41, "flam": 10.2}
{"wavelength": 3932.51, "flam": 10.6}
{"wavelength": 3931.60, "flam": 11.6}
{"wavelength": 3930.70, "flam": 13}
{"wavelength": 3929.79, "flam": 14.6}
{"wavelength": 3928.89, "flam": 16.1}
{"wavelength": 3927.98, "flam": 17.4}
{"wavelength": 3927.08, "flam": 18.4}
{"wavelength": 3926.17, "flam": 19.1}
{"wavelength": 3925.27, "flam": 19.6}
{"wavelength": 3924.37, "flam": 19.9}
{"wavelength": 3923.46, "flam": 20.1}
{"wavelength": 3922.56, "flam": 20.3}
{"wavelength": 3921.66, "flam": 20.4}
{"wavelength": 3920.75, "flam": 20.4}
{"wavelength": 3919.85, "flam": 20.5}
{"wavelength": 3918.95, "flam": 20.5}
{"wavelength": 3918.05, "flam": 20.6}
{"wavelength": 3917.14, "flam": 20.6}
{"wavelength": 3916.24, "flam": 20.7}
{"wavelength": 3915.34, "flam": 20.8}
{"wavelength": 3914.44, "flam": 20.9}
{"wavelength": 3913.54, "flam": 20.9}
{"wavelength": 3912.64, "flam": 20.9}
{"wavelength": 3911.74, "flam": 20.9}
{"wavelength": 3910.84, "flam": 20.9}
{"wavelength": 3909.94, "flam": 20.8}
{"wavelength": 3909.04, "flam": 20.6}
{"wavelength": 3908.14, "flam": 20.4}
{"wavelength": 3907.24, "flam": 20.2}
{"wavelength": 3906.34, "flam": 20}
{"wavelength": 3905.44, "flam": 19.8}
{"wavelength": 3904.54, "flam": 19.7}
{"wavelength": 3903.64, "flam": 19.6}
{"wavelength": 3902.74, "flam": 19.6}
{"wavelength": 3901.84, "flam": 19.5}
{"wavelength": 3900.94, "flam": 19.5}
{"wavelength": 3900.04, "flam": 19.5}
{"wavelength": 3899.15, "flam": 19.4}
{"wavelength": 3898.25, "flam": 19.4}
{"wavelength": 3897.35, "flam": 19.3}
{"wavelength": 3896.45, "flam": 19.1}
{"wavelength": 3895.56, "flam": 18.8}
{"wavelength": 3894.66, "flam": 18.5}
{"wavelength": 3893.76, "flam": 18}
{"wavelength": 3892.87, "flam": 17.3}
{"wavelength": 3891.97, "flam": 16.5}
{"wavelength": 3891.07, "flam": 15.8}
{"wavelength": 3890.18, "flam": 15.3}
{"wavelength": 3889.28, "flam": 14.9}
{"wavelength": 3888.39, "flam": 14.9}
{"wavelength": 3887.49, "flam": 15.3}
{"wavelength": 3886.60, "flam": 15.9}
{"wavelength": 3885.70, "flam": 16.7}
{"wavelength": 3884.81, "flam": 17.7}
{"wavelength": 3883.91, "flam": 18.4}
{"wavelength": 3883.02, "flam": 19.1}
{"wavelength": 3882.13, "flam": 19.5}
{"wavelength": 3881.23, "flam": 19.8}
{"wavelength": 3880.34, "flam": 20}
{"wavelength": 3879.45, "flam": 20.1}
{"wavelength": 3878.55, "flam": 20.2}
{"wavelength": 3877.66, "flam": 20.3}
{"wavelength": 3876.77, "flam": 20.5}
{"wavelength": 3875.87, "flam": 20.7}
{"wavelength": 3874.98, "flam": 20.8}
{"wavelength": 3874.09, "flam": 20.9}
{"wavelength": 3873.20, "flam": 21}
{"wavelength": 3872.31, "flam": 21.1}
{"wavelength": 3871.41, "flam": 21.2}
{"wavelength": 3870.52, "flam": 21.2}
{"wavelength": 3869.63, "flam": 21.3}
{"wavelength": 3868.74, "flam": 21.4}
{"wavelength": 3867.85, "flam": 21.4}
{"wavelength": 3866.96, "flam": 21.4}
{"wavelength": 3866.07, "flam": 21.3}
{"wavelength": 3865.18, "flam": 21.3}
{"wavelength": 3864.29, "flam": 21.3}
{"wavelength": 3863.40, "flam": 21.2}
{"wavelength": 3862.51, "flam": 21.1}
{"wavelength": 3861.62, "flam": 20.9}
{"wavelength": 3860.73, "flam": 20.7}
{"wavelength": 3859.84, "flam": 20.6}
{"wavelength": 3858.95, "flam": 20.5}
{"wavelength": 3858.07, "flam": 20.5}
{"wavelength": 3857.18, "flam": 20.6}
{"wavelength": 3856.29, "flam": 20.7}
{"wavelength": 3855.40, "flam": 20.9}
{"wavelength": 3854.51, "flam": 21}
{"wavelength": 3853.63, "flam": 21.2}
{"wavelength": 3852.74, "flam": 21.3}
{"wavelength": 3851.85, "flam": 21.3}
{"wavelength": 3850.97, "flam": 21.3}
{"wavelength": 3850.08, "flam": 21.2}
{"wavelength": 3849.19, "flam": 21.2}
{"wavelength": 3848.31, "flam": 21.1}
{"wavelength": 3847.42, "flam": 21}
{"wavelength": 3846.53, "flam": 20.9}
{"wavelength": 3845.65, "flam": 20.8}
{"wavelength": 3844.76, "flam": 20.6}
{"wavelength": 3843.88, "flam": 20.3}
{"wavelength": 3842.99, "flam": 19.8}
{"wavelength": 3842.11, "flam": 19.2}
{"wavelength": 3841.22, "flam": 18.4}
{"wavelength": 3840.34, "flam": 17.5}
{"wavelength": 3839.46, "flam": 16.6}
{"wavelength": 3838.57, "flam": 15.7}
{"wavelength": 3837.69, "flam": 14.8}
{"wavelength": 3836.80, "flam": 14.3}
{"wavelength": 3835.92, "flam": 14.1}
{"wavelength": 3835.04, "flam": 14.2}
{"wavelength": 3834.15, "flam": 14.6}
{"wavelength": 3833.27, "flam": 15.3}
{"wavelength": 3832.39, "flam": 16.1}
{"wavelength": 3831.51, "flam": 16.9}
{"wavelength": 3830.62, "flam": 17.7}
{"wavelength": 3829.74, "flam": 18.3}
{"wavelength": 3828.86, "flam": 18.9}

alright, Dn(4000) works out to 1.19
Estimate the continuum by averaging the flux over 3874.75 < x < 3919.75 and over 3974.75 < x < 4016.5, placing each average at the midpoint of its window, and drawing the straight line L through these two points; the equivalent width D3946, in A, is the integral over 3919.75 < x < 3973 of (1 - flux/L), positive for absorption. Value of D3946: 7.3 A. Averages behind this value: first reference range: 19.2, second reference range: 21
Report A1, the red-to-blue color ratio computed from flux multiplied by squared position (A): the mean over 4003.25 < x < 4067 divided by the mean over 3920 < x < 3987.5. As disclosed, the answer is 1.2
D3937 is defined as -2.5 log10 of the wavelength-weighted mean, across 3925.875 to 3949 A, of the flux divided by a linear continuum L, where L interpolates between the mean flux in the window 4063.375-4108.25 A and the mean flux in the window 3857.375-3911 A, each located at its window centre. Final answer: 0.166 mag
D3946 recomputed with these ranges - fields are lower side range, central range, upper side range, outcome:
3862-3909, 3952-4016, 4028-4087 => 3.3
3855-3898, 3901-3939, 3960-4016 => 2.4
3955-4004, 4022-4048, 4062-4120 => -2.5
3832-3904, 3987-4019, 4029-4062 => -0.8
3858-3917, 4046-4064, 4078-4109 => -1.9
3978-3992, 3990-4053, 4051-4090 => -1.2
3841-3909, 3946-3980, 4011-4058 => 4.7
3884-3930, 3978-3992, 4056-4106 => -1.0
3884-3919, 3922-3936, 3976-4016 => 2.9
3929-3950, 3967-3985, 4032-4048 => 1.7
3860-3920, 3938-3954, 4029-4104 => -0.4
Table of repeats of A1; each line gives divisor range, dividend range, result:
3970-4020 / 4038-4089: 1.08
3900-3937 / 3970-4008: 1.13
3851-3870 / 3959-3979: 0.78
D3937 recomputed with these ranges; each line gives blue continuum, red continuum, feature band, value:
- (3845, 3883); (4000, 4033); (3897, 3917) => 0.04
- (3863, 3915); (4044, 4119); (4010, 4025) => -0.07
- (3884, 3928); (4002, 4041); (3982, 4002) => -0.01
